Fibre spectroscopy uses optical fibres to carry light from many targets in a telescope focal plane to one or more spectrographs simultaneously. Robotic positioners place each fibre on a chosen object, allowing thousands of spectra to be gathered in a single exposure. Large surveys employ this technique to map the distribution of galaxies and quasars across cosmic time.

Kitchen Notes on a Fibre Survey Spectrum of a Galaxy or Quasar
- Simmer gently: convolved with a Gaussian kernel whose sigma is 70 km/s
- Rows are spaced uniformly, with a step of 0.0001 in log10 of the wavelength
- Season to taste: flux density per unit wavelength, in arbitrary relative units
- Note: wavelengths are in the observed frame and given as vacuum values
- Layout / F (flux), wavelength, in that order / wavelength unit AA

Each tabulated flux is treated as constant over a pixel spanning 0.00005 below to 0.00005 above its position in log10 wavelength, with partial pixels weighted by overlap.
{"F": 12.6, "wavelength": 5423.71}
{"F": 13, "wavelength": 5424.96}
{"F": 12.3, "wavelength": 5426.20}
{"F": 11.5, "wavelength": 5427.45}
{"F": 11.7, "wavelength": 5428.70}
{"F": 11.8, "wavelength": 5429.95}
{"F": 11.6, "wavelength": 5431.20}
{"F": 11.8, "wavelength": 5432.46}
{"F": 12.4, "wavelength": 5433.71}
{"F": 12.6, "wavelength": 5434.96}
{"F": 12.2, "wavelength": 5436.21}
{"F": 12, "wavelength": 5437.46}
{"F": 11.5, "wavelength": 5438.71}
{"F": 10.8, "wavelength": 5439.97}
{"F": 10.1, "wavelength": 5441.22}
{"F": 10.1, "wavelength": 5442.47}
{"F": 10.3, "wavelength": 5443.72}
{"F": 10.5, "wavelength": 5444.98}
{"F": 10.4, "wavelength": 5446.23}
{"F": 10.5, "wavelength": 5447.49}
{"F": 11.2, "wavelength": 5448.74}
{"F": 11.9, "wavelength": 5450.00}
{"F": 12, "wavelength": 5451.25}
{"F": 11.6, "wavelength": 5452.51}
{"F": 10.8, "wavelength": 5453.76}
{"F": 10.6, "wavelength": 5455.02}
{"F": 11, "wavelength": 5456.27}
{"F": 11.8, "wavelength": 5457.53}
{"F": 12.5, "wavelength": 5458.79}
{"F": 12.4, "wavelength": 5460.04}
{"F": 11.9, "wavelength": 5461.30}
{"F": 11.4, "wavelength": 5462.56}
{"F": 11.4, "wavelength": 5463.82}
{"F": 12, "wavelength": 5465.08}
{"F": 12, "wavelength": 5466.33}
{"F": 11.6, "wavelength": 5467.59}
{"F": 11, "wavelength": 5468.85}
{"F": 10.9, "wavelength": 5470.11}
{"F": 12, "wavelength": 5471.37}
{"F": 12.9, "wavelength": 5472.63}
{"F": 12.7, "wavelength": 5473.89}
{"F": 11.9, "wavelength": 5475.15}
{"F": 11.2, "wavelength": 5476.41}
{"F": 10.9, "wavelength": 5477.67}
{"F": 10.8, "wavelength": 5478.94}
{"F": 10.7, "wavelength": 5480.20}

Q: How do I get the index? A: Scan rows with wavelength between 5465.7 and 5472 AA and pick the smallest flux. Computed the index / 10.9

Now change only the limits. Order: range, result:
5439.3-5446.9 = 10.1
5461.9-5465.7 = 11.4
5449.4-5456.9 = 10.6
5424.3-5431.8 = 11.5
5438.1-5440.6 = 10.8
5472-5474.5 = 12.7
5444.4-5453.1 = 10.4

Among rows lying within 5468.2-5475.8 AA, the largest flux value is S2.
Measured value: 12.9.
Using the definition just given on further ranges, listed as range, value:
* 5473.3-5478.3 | 12.7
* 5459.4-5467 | 12.4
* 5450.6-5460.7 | 12.5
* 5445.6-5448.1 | 10.5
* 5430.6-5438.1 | 12.6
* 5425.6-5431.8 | 12.3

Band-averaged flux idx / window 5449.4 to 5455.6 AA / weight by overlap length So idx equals 11.4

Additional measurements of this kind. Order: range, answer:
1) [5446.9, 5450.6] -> 11.2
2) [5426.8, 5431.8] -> 11.7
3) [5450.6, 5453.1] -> 11.8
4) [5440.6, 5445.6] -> 10.2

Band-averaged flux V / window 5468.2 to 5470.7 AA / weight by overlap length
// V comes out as 10.9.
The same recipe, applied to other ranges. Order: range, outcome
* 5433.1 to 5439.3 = 12.2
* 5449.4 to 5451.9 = 11.9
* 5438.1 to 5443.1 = 10.6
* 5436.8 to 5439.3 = 11.8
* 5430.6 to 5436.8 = 12.1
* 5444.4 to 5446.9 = 10.4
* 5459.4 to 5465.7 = 11.8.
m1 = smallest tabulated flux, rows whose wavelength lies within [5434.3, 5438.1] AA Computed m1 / 12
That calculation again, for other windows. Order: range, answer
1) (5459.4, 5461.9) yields 11.9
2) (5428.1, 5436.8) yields 11.6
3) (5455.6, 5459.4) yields 11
